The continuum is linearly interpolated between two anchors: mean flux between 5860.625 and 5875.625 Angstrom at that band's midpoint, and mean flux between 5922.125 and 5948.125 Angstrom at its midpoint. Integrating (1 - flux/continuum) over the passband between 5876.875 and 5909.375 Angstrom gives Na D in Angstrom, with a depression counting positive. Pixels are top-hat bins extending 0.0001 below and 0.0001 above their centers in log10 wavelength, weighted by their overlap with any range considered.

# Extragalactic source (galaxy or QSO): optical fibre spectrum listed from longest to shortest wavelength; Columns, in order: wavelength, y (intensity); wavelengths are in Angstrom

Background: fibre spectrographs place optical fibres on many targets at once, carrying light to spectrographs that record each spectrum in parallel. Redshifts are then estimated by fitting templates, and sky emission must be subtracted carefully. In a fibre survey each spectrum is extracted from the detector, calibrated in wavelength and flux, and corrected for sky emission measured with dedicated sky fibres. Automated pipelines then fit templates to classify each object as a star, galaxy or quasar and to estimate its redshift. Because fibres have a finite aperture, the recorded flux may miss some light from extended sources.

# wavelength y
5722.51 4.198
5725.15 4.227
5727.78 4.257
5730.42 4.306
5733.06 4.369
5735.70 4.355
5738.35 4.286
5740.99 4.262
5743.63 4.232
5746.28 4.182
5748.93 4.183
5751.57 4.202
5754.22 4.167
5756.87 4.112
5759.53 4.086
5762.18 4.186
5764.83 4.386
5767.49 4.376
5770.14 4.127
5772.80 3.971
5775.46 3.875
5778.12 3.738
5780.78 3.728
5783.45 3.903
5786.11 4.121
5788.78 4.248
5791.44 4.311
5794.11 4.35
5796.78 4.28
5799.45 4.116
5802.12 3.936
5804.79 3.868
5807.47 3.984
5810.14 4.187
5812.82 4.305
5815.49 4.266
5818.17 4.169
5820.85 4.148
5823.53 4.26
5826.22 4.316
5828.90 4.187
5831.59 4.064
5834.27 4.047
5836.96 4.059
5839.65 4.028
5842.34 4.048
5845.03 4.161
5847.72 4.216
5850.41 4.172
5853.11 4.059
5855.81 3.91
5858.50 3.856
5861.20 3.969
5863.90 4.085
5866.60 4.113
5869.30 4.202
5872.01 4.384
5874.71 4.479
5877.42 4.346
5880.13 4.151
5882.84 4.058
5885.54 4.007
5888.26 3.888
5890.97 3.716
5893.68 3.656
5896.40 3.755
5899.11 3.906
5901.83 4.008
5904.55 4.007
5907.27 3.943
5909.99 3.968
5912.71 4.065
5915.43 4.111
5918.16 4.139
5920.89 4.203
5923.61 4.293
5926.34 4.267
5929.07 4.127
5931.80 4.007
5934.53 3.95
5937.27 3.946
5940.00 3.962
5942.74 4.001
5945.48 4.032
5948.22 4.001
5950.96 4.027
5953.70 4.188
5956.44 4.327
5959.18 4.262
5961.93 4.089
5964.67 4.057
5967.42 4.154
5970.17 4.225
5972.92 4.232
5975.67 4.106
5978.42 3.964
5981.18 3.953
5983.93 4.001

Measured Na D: 1.7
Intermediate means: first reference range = 4.21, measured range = 3.94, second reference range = 4.06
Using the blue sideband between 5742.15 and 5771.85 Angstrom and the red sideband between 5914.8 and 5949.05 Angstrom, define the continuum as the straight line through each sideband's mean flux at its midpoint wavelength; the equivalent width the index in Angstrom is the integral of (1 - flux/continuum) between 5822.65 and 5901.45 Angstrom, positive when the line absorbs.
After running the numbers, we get 1.11 Angstrom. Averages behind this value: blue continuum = 4.2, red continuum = 4.08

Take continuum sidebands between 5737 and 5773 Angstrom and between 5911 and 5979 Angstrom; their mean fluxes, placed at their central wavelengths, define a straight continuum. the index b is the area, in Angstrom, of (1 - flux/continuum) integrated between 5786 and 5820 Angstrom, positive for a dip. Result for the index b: 0.1 Angstrom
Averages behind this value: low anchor 4.2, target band 4.17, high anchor 4.11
